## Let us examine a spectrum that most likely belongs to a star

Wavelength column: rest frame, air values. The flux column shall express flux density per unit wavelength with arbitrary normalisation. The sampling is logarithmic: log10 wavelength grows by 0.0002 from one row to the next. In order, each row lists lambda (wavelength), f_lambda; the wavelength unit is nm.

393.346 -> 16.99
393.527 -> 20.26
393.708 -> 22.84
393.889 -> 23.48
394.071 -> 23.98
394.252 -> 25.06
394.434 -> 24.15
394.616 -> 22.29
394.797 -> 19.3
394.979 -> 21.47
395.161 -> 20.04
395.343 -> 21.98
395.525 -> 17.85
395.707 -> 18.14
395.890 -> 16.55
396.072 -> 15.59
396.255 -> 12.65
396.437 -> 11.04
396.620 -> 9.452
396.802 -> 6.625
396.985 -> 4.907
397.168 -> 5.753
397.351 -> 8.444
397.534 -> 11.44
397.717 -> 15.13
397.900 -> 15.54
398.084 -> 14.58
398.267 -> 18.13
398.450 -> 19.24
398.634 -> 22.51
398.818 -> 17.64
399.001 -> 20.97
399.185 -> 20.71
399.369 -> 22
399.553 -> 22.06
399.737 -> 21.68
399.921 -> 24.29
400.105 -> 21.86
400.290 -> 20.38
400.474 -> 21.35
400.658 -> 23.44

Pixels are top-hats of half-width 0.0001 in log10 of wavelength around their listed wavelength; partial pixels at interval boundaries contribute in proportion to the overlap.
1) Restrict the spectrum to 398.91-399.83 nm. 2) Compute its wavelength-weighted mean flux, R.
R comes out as 21.5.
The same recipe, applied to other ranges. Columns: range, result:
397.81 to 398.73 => 18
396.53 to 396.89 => 8.06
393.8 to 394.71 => 23.8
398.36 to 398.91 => 19.8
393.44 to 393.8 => 21.6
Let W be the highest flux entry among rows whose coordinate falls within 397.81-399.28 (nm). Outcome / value 22.51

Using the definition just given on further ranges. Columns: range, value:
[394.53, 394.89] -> 22.29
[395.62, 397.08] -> 18.14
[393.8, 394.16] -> 23.98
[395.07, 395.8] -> 21.98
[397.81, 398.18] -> 15.54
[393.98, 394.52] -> 25.06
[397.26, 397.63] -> 11.44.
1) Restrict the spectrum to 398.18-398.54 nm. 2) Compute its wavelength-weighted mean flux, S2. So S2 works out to 18.7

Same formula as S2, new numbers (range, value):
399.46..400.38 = 22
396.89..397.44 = 6.36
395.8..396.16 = 16.1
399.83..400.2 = 23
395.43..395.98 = 17.5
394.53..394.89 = 20.8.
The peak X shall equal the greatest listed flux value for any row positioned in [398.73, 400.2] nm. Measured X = 24.29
